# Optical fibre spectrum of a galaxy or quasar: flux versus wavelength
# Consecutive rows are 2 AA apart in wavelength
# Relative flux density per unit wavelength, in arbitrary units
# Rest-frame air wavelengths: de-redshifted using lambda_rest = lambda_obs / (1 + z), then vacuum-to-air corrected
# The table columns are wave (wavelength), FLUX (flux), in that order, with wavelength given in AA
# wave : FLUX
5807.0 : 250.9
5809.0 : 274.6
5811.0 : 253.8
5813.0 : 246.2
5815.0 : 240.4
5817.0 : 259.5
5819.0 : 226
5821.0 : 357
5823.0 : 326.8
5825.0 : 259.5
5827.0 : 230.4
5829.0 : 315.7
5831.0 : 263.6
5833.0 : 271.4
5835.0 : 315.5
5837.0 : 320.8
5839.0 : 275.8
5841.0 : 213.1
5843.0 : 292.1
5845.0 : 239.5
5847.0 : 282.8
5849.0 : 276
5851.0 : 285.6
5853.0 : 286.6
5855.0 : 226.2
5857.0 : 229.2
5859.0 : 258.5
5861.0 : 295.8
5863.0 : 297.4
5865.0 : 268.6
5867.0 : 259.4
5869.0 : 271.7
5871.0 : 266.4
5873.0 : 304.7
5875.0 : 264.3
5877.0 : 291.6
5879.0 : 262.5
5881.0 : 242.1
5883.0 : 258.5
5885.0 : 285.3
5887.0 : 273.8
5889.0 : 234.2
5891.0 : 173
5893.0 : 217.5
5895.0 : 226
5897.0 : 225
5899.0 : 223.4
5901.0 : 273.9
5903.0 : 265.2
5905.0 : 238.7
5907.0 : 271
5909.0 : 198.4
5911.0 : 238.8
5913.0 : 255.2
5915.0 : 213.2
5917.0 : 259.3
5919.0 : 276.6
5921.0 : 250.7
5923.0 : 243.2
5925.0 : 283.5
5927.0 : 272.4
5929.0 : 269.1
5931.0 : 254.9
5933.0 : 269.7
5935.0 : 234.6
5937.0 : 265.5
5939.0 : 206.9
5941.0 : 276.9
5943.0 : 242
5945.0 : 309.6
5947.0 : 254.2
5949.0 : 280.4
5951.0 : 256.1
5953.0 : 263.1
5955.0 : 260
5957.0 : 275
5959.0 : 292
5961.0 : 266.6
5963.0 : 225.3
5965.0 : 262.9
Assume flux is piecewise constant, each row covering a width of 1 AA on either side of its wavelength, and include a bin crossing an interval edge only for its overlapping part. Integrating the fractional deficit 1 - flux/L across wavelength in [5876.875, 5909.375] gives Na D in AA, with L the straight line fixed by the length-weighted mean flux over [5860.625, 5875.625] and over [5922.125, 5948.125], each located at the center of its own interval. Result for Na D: 3.3 AA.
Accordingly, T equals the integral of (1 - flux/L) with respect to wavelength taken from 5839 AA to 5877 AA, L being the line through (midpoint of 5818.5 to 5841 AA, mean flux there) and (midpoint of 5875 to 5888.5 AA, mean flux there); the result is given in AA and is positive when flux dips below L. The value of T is 1.0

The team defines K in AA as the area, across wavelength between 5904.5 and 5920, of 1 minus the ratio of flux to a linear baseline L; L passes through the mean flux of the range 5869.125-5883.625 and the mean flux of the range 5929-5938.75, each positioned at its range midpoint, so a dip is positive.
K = 0.9 AA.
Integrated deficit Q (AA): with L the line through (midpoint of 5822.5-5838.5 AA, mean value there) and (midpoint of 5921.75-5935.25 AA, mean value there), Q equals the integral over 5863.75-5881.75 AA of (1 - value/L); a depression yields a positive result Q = 0.3 AA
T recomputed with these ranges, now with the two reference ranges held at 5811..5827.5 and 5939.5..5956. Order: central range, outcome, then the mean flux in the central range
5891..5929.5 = 3.10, 245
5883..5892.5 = 0.89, 242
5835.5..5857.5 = -0.01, 268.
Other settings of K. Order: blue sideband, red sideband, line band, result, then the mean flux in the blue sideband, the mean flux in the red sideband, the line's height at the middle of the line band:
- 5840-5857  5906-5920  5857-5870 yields -0.74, 261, 245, 257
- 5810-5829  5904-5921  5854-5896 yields -0.50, 269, 244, 254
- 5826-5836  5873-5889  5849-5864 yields 0.26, 279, 268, 274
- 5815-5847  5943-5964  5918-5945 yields 0.95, 277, 267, 269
